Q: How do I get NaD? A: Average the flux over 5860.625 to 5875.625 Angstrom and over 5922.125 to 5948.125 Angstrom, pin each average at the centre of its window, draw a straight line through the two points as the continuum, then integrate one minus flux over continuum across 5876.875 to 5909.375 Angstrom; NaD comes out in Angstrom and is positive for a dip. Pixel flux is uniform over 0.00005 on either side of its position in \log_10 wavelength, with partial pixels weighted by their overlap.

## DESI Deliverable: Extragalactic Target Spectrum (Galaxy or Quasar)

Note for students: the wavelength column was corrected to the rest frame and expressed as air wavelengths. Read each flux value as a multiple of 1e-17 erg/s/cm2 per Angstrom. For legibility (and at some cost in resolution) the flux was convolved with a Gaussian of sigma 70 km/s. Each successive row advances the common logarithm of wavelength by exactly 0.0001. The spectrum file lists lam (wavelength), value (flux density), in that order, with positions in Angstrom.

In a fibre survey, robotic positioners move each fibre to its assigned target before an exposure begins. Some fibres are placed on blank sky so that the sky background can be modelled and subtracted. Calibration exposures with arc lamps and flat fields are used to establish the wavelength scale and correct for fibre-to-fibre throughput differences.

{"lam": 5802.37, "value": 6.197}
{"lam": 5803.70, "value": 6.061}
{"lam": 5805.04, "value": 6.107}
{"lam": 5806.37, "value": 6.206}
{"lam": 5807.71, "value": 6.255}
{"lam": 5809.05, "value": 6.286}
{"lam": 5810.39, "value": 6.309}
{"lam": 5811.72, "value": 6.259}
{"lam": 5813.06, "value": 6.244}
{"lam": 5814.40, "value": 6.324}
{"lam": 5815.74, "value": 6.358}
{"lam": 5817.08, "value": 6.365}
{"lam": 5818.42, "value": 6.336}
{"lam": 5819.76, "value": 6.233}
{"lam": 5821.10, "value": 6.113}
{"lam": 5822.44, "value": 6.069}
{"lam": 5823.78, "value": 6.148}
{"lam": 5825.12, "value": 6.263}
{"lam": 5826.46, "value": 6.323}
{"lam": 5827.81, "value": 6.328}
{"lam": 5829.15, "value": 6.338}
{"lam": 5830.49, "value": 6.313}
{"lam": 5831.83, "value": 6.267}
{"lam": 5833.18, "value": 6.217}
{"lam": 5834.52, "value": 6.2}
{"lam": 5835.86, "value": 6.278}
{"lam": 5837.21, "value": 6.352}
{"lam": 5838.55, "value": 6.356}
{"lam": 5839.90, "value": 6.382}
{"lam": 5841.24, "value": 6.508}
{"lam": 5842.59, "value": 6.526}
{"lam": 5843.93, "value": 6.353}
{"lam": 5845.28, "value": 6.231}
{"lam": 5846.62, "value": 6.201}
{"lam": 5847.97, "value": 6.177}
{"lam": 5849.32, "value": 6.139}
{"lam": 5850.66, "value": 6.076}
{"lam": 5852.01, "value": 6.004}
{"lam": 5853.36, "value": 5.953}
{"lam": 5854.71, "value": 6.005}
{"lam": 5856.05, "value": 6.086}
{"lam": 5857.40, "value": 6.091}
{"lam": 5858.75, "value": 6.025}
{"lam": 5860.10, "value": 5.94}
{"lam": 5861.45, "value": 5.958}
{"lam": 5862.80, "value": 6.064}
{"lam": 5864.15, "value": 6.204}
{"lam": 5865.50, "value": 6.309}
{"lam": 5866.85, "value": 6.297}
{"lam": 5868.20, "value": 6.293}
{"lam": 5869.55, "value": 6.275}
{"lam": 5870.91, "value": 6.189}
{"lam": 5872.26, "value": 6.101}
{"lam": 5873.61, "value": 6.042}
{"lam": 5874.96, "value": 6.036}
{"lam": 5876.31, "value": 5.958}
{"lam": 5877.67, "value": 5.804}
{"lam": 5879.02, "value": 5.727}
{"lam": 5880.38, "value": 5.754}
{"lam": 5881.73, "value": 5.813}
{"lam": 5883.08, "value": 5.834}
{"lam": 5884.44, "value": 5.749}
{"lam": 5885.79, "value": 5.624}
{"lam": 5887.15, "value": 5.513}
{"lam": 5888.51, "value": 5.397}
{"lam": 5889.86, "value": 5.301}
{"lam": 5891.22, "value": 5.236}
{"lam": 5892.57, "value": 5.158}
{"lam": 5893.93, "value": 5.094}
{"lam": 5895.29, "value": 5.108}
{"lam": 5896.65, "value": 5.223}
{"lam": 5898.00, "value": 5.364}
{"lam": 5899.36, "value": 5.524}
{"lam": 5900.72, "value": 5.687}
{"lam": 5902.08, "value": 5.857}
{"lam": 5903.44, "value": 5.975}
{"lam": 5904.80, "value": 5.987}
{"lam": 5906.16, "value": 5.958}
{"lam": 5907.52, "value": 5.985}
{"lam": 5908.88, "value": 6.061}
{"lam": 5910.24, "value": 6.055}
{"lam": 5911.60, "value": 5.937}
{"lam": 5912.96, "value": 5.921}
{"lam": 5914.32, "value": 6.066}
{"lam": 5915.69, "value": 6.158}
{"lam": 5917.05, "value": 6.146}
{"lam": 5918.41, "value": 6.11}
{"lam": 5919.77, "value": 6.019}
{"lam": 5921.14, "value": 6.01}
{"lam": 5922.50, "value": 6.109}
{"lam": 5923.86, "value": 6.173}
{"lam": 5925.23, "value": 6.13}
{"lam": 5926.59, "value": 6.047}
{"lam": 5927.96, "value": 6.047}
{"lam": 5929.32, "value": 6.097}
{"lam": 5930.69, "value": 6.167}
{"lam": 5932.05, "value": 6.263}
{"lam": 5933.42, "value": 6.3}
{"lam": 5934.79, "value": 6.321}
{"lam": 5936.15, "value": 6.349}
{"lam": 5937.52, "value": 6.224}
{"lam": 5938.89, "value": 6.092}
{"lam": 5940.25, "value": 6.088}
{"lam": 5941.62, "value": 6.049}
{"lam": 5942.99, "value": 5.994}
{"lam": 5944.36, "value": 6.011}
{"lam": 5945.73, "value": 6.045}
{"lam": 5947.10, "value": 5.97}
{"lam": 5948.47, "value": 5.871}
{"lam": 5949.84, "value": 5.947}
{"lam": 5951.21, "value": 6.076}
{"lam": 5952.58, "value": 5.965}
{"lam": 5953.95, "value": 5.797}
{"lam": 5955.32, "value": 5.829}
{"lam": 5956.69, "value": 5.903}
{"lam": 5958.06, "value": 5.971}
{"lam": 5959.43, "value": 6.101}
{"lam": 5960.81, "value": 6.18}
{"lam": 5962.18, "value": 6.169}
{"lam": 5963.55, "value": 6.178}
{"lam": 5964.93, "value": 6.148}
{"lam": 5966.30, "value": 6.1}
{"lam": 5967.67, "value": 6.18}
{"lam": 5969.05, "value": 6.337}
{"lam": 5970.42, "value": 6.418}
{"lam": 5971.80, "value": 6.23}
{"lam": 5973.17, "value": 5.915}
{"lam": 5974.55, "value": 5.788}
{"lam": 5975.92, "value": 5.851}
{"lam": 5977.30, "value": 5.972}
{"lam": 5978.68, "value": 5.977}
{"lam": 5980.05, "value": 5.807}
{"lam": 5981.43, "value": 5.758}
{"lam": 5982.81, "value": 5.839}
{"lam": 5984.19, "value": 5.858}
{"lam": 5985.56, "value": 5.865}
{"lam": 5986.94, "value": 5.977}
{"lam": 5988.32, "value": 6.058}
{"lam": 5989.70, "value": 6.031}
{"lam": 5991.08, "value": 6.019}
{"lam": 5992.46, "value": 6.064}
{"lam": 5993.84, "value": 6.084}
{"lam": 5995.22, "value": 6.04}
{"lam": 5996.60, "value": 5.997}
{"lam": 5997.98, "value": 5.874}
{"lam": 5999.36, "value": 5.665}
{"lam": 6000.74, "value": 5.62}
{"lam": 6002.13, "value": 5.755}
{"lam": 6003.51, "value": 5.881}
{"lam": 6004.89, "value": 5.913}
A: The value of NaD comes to 2.8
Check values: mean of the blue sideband 6.16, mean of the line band 5.61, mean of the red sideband 6.13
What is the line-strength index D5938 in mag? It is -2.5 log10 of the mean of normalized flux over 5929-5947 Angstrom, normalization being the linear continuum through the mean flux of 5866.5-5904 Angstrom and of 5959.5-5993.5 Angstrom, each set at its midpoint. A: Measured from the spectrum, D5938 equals -0.05 mag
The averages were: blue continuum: 5.71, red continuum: 6.03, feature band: 6.15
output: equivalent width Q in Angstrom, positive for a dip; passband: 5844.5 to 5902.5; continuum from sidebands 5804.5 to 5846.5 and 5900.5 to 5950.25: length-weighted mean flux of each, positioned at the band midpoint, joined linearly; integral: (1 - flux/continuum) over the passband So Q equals 3.13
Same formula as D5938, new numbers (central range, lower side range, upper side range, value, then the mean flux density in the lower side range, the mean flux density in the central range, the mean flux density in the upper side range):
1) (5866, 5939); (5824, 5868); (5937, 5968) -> 0.04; 6.21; 5.9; 6.04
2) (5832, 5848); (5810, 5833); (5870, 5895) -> -0.04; 6.27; 6.32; 5.68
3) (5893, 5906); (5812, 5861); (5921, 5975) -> 0.11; 6.22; 5.54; 6.09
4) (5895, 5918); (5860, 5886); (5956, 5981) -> 0.03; 6.01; 5.84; 6.06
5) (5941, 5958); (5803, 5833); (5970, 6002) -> 0.01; 6.25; 5.95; 5.94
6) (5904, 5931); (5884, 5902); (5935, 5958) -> -0.07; 5.39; 6.06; 6.02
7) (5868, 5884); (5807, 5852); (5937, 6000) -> 0.04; 6.27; 5.97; 6.01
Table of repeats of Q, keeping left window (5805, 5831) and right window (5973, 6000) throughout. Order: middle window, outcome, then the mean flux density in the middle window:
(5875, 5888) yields 0.8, 5.76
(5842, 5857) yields 0.1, 6.16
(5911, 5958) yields -0.3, 6.06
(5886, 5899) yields 1.8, 5.28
